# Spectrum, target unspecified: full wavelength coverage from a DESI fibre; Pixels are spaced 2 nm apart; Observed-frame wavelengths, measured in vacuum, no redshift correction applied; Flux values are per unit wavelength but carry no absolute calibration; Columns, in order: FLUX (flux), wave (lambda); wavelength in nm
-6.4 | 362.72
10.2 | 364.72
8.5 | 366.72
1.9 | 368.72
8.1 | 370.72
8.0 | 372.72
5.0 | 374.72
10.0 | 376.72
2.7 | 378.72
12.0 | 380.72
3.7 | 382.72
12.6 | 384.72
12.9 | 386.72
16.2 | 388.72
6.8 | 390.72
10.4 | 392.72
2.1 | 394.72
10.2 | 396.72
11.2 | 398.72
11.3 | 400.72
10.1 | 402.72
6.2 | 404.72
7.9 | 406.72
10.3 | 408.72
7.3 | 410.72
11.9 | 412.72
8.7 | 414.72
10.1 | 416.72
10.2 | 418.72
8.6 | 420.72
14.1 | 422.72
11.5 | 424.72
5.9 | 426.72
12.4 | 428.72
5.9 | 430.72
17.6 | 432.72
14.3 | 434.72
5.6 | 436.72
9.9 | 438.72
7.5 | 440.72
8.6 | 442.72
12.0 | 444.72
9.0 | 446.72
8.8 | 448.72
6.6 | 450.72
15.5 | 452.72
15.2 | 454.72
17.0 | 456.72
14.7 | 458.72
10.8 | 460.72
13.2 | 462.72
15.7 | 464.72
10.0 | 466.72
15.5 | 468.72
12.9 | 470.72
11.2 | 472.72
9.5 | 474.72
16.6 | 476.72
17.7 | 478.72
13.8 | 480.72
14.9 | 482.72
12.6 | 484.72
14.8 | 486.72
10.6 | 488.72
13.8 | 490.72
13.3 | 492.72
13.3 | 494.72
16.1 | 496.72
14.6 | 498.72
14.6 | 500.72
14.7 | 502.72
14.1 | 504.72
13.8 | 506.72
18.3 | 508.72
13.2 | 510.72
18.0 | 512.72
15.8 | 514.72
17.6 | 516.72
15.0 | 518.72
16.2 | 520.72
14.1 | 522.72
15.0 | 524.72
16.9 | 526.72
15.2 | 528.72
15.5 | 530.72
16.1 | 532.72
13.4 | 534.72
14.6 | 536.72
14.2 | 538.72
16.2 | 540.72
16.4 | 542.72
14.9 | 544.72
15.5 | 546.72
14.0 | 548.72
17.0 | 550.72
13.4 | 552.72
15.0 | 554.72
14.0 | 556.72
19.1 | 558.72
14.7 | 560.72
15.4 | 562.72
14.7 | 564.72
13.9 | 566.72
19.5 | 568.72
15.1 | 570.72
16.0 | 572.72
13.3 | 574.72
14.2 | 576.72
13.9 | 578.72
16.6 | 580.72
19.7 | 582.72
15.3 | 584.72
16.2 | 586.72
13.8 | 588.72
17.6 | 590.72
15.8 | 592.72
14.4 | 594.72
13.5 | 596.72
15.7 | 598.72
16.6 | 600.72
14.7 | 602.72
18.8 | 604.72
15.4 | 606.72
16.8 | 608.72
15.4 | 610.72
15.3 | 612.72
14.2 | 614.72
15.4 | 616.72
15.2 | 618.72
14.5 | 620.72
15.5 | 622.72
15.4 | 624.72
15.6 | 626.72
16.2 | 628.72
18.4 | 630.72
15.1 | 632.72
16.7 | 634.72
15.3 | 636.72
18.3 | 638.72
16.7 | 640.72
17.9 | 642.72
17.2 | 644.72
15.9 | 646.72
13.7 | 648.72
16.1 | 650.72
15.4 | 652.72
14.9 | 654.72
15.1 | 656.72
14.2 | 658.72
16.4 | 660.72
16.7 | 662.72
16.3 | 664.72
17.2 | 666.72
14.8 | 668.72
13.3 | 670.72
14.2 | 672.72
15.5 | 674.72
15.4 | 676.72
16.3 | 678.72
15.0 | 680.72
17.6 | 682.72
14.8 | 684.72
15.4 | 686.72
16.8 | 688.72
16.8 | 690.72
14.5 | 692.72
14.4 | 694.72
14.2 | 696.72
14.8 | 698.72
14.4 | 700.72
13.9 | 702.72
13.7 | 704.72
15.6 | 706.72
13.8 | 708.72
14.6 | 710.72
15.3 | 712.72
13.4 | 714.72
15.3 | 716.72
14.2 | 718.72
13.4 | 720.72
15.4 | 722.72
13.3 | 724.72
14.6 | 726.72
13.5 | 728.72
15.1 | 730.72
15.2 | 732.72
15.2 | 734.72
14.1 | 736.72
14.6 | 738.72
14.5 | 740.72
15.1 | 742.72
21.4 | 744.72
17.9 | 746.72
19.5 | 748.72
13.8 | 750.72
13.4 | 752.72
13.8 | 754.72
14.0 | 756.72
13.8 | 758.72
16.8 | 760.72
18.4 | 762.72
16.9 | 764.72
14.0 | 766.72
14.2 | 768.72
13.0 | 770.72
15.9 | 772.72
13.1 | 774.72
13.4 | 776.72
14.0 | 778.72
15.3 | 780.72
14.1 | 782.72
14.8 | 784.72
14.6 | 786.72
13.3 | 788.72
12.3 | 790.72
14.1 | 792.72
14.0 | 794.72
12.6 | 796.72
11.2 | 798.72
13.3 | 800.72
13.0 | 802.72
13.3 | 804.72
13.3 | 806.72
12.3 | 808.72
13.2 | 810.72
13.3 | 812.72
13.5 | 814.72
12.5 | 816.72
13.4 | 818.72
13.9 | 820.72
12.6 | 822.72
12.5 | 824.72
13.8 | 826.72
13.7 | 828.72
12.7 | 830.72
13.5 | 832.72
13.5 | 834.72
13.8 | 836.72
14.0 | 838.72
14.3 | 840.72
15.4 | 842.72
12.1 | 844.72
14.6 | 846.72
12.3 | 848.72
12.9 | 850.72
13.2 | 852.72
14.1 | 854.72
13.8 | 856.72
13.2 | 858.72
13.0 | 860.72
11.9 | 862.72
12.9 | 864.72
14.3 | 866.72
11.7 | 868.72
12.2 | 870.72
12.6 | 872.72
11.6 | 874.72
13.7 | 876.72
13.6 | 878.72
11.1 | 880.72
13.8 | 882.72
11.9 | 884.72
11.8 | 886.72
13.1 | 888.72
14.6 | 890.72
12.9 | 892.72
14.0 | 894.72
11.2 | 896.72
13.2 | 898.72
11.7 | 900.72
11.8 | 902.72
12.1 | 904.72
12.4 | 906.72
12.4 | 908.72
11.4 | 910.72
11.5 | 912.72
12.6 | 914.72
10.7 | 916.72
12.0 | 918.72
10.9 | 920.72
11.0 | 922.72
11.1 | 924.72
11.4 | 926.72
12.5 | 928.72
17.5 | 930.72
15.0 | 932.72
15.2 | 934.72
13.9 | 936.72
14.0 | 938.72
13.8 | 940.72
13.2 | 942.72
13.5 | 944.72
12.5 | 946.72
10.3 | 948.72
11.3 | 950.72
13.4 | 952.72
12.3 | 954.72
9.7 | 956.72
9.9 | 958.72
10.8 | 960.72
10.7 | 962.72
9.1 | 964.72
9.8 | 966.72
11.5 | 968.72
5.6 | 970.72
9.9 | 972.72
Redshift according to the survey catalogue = 0.136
